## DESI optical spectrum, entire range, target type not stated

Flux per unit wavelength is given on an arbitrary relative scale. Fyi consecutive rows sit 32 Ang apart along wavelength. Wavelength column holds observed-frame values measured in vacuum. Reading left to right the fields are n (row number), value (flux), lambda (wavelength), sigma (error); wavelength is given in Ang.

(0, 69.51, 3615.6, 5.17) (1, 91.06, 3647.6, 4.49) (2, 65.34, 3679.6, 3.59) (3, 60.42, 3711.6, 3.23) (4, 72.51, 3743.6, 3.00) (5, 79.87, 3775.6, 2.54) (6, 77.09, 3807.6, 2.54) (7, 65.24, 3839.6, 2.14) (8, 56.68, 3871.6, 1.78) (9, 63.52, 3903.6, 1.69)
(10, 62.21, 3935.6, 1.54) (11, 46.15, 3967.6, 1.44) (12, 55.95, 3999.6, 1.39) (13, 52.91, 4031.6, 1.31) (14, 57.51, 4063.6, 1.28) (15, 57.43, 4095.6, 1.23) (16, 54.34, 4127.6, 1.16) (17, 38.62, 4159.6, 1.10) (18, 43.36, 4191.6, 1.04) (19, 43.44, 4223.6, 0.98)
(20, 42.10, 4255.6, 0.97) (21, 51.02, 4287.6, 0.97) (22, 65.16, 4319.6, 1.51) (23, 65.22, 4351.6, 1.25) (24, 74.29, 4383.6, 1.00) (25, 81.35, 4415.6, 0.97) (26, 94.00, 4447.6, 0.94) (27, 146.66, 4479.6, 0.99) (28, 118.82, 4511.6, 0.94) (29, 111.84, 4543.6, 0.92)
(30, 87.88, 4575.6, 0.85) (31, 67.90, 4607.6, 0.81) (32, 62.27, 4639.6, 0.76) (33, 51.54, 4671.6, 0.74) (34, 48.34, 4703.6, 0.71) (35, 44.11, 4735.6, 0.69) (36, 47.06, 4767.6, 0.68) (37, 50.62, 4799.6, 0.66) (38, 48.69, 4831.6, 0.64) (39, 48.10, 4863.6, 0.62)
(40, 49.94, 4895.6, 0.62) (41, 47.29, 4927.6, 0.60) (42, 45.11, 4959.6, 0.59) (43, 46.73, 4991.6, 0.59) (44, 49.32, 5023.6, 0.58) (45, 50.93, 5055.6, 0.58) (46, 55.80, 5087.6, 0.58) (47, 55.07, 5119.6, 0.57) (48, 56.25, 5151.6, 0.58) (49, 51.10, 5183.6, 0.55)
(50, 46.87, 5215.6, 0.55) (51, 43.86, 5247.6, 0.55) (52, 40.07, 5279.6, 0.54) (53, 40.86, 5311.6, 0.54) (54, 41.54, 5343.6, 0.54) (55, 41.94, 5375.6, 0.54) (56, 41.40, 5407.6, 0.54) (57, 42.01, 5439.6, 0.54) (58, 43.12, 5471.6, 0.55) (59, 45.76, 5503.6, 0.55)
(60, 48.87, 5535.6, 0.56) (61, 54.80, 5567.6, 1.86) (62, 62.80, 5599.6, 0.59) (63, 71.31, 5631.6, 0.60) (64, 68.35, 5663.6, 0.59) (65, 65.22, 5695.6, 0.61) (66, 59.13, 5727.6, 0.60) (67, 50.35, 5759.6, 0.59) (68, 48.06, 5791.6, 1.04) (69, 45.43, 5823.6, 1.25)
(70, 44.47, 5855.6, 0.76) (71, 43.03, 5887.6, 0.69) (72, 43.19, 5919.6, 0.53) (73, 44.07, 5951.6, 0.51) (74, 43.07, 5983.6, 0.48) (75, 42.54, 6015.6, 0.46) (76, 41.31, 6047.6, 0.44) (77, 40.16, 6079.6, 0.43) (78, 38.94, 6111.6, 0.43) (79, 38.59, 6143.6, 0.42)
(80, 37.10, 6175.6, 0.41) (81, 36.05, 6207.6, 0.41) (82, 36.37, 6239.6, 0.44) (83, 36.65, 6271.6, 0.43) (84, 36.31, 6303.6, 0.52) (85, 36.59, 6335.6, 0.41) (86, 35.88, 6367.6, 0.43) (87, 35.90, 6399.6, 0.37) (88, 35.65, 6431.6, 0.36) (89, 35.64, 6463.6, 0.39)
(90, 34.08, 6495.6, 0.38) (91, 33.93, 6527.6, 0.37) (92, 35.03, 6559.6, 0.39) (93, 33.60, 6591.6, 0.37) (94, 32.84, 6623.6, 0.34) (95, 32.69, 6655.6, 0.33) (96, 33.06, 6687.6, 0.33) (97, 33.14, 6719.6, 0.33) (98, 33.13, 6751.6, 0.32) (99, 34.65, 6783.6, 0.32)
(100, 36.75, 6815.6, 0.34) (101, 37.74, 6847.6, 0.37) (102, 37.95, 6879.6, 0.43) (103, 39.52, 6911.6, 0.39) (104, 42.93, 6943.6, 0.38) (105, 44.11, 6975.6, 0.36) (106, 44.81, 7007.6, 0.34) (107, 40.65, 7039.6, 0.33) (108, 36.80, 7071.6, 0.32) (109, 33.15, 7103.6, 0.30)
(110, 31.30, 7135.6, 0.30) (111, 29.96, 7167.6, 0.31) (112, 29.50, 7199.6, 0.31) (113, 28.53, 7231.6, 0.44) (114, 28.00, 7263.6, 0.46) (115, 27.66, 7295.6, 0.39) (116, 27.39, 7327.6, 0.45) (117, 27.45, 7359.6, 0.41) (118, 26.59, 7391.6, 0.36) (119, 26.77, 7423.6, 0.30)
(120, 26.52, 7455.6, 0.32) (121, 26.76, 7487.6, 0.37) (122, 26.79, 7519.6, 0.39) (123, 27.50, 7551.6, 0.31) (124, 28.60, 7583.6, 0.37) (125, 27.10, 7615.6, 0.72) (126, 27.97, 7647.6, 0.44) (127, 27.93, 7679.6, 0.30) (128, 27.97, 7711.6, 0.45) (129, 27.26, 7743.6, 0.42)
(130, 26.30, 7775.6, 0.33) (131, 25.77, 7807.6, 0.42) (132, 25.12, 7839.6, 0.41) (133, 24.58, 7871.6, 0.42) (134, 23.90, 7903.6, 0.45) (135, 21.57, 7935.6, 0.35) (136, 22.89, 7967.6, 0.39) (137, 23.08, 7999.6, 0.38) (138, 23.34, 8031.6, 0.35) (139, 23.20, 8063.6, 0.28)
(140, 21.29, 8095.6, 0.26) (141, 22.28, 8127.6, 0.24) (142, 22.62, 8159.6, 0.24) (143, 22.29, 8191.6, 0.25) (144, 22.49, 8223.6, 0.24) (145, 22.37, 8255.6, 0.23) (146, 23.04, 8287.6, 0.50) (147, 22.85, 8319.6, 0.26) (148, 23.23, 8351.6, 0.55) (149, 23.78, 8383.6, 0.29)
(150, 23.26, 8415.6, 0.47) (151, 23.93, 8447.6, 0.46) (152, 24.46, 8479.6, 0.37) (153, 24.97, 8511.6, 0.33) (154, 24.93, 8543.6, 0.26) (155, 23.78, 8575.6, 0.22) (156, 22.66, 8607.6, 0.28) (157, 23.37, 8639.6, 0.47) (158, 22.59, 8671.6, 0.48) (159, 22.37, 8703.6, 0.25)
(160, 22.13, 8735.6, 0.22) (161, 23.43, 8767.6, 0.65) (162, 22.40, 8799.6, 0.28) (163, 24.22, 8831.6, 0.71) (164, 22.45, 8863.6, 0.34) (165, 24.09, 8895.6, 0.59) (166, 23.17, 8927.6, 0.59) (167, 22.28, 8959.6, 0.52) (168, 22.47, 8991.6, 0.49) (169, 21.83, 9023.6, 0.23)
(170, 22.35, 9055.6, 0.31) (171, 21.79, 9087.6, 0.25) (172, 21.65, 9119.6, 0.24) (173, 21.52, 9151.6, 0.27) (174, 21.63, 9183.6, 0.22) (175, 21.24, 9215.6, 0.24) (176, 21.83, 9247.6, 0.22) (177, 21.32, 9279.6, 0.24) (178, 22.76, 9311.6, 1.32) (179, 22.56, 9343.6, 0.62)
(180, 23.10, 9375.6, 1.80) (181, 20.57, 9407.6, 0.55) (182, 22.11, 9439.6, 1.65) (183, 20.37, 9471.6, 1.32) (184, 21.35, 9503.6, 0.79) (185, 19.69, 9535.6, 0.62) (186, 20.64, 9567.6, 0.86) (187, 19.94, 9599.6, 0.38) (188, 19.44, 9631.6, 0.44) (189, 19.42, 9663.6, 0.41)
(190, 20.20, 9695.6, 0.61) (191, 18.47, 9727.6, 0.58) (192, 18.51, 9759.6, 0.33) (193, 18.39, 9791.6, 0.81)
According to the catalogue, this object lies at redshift 2.668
